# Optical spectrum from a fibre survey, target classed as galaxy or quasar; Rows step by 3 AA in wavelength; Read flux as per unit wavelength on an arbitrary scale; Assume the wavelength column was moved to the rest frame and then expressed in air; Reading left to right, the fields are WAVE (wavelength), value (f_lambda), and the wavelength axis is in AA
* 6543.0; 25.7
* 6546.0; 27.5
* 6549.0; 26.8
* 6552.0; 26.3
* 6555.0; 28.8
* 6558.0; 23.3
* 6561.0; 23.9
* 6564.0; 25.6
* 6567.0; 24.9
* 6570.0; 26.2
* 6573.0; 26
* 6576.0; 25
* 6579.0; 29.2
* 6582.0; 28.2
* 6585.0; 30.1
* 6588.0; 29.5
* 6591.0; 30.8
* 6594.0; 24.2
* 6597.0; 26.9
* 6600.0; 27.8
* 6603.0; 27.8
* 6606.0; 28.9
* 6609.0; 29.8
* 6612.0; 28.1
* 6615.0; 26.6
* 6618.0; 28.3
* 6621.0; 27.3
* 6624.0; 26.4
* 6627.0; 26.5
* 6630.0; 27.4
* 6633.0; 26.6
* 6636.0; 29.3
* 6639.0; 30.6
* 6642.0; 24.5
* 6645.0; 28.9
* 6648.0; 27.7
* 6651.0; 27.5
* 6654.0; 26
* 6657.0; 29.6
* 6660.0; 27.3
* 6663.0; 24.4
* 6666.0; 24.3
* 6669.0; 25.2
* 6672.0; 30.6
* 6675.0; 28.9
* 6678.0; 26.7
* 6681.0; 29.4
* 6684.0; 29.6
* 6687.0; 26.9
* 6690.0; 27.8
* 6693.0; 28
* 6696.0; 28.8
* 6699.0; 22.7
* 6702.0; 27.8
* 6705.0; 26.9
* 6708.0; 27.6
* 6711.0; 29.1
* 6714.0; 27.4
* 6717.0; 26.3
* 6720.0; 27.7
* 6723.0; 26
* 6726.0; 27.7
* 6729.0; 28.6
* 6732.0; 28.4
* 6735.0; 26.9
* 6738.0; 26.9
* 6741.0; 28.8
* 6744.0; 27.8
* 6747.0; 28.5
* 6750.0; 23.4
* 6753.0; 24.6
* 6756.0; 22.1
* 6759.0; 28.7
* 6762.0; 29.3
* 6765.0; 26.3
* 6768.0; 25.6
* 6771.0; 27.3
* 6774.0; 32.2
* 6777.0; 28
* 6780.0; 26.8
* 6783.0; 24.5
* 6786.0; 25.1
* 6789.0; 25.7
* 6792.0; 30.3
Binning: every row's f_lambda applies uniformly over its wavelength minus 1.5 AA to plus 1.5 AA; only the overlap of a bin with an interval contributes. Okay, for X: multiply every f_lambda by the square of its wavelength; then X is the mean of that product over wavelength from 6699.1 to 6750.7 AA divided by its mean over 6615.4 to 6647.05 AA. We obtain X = 1.0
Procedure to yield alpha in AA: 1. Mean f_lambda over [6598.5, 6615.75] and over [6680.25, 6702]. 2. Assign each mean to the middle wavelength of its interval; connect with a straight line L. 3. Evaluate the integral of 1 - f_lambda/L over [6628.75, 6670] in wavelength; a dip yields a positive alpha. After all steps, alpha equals 1.2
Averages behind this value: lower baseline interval 28.2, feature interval 27.1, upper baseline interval 27.6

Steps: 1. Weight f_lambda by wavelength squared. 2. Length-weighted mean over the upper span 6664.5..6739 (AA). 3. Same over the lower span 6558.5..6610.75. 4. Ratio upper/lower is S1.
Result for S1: 1.04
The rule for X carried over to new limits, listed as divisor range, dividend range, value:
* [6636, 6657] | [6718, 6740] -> 1.01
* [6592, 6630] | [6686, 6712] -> 1.02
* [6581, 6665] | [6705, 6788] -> 1.01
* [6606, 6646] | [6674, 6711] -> 1.02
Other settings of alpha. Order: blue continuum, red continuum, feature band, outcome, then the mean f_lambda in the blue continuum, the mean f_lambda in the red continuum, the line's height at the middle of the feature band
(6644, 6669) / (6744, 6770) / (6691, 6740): -1.6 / 26.8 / 26.2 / 26.4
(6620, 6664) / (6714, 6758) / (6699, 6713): -0.2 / 27.4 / 26.7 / 26.9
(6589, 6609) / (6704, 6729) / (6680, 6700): -0.1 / 27.9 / 27.4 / 27.5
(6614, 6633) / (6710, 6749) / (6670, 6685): -0.8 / 27.1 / 27.6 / 27.3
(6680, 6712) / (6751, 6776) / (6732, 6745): -0.2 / 27.6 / 27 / 27.2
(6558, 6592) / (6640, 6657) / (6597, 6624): -0.8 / 27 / 27.3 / 27.1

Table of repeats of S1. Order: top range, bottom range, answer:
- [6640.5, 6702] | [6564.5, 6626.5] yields 1.01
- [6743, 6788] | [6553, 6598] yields 1.05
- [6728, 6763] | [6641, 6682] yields 1.01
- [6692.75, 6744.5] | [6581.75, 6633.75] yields 1.02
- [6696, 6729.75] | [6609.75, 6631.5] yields 1.02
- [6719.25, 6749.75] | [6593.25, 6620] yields 1.03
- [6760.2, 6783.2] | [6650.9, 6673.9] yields 1.06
